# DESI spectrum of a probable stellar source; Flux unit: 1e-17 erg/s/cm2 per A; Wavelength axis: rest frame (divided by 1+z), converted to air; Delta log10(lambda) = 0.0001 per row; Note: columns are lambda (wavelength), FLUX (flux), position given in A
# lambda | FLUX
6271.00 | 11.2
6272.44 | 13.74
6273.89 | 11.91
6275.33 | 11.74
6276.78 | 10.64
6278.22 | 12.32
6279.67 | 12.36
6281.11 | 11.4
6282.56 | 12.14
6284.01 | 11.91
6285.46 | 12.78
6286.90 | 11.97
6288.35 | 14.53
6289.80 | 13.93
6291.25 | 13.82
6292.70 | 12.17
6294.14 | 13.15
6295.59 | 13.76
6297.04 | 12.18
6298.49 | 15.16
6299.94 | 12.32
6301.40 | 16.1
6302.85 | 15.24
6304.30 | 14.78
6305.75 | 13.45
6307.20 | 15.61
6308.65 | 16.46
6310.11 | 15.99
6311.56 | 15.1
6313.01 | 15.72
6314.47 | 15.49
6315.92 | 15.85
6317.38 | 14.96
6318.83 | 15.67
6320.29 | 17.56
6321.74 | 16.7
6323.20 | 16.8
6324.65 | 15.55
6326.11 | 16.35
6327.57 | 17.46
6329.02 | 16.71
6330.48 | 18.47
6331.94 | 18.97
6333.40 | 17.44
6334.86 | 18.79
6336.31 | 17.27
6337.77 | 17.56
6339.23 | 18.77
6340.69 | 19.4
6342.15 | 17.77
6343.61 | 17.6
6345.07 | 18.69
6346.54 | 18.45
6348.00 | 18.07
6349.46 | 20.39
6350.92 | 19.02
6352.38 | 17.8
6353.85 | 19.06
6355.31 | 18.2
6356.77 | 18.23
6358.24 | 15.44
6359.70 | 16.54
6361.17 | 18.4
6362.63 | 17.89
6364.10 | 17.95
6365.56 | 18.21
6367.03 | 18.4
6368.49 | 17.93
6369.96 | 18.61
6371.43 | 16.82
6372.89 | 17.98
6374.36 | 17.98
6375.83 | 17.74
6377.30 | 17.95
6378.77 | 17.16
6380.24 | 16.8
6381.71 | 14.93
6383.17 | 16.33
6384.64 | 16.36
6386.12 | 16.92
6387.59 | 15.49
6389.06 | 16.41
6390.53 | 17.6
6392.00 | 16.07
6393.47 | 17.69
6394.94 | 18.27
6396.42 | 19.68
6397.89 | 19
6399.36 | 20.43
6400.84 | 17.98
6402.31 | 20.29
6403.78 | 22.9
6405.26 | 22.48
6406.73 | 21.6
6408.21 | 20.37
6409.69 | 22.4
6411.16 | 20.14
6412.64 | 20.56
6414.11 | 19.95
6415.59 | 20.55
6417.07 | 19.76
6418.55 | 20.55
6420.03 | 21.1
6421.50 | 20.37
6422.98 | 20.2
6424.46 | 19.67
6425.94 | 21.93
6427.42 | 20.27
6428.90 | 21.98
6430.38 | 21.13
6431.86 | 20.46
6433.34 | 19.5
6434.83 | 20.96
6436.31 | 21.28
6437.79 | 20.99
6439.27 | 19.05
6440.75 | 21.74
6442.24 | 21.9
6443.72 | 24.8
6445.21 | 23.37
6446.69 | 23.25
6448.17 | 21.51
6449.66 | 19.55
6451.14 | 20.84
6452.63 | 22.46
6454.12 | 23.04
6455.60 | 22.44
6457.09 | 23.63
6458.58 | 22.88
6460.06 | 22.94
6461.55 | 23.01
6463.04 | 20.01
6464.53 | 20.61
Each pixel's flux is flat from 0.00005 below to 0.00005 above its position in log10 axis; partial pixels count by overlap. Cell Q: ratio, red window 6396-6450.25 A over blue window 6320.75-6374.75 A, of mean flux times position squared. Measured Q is 1.20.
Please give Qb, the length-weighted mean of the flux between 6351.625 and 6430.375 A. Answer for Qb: 18.8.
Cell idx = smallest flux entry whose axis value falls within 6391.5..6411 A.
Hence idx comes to 16.07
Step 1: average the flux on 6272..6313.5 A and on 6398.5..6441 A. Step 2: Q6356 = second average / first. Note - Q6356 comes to 1.53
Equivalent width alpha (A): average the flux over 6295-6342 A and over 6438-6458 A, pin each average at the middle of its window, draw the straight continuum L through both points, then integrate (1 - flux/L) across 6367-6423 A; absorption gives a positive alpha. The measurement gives 2.58 A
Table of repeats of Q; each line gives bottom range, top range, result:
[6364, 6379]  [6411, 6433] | 1.17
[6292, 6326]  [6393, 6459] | 1.45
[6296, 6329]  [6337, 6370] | 1.19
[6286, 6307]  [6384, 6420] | 1.45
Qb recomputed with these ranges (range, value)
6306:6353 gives 17.2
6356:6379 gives 17.7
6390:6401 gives 18.4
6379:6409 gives 18.4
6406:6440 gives 20.6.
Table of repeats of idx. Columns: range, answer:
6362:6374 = 16.82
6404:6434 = 19.5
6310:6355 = 14.96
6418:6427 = 19.67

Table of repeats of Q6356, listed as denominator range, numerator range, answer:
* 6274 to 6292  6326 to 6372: 1.45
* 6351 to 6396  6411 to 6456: 1.21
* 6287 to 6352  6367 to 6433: 1.18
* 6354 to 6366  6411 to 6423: 1.15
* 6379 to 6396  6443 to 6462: 1.35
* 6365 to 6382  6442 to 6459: 1.28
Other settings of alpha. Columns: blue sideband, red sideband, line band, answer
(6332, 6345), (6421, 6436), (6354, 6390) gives 3.3 A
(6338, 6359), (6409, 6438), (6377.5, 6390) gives 2.0 A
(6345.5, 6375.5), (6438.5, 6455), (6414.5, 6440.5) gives 0.6 A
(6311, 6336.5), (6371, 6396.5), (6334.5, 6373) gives -2.8 A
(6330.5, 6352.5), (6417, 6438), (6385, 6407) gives 1.2 A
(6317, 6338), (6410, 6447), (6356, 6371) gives 0.6 A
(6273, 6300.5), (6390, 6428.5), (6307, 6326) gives -2.0 A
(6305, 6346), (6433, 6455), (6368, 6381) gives 0.8 A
